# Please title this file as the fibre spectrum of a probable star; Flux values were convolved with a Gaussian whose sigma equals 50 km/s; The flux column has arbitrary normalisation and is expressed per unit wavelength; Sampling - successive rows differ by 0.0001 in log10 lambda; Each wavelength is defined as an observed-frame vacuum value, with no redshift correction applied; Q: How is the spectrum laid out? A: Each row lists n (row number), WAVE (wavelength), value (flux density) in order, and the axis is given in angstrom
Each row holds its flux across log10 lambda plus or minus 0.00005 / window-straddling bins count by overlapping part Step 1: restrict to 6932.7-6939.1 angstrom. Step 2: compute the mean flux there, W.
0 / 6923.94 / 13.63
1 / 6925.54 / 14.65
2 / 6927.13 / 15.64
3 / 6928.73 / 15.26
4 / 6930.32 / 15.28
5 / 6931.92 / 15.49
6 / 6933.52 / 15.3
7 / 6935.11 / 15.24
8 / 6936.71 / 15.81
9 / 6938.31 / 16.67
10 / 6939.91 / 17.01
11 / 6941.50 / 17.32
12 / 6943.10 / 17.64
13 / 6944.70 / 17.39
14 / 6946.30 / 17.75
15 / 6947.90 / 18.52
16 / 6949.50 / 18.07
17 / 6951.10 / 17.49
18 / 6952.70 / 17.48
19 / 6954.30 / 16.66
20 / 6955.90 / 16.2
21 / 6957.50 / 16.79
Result 15.7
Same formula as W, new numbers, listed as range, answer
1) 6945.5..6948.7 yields 18.1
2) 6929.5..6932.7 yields 15.4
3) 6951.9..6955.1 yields 17.1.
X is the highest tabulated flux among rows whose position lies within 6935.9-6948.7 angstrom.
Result 18.52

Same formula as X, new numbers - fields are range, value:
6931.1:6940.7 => 17.01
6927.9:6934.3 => 15.49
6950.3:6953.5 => 17.49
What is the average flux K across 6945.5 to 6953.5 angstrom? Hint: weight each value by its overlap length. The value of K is 17.9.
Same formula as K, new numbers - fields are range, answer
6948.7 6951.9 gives 17.8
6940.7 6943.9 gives 17.5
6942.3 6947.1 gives 17.6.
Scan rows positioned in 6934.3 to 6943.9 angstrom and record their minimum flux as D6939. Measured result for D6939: 15.24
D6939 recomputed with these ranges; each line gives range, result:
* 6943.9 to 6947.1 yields 17.39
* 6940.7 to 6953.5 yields 17.32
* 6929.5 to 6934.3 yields 15.28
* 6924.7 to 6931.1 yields 14.65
